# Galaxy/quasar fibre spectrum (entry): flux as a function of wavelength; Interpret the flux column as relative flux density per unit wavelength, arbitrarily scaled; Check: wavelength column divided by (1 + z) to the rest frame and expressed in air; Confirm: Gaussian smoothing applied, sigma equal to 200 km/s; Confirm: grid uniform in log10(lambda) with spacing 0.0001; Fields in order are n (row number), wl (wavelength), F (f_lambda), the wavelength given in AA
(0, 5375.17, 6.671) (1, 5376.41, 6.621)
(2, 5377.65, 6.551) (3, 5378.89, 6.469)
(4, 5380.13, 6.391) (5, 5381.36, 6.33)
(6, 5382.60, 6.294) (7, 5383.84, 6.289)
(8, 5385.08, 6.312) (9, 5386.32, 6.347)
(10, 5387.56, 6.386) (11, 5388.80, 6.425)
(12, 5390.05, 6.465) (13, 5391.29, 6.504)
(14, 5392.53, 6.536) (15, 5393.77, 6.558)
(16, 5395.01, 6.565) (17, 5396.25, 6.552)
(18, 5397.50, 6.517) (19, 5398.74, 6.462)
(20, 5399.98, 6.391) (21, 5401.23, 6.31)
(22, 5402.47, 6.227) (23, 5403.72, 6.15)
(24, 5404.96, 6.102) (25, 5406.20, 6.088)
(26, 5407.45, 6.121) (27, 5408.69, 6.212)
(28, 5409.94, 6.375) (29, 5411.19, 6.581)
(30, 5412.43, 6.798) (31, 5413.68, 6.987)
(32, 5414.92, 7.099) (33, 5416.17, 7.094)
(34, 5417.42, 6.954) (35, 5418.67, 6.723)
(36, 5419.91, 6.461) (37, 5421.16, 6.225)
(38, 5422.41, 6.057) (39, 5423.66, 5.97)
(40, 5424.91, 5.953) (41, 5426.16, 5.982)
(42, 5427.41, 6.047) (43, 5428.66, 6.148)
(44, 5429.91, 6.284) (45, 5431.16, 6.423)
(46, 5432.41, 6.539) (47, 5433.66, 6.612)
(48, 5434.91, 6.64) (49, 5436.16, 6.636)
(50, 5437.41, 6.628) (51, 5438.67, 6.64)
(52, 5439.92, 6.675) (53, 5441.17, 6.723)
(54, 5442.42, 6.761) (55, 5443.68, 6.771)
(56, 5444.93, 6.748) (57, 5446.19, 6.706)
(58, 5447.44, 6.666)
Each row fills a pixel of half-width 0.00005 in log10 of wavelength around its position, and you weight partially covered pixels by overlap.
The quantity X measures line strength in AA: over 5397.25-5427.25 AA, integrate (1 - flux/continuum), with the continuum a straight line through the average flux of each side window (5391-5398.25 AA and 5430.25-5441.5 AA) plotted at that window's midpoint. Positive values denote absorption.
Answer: 0.8 AA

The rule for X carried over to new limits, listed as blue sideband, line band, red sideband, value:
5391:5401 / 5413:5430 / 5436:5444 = 0.45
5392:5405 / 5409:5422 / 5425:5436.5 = -0.67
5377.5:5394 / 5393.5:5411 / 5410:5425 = 0.46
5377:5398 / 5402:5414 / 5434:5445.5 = 0.35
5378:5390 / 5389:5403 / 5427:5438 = -0.16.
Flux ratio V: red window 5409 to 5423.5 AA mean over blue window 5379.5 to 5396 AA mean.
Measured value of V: 1.03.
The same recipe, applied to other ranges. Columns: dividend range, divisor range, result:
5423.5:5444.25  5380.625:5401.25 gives 1.00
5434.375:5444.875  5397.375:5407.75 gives 1.07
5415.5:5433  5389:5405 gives 0.99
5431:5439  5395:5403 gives 1.03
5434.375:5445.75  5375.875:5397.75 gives 1.04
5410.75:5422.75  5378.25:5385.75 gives 1.06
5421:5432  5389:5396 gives 0.94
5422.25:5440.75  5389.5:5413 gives 0.99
